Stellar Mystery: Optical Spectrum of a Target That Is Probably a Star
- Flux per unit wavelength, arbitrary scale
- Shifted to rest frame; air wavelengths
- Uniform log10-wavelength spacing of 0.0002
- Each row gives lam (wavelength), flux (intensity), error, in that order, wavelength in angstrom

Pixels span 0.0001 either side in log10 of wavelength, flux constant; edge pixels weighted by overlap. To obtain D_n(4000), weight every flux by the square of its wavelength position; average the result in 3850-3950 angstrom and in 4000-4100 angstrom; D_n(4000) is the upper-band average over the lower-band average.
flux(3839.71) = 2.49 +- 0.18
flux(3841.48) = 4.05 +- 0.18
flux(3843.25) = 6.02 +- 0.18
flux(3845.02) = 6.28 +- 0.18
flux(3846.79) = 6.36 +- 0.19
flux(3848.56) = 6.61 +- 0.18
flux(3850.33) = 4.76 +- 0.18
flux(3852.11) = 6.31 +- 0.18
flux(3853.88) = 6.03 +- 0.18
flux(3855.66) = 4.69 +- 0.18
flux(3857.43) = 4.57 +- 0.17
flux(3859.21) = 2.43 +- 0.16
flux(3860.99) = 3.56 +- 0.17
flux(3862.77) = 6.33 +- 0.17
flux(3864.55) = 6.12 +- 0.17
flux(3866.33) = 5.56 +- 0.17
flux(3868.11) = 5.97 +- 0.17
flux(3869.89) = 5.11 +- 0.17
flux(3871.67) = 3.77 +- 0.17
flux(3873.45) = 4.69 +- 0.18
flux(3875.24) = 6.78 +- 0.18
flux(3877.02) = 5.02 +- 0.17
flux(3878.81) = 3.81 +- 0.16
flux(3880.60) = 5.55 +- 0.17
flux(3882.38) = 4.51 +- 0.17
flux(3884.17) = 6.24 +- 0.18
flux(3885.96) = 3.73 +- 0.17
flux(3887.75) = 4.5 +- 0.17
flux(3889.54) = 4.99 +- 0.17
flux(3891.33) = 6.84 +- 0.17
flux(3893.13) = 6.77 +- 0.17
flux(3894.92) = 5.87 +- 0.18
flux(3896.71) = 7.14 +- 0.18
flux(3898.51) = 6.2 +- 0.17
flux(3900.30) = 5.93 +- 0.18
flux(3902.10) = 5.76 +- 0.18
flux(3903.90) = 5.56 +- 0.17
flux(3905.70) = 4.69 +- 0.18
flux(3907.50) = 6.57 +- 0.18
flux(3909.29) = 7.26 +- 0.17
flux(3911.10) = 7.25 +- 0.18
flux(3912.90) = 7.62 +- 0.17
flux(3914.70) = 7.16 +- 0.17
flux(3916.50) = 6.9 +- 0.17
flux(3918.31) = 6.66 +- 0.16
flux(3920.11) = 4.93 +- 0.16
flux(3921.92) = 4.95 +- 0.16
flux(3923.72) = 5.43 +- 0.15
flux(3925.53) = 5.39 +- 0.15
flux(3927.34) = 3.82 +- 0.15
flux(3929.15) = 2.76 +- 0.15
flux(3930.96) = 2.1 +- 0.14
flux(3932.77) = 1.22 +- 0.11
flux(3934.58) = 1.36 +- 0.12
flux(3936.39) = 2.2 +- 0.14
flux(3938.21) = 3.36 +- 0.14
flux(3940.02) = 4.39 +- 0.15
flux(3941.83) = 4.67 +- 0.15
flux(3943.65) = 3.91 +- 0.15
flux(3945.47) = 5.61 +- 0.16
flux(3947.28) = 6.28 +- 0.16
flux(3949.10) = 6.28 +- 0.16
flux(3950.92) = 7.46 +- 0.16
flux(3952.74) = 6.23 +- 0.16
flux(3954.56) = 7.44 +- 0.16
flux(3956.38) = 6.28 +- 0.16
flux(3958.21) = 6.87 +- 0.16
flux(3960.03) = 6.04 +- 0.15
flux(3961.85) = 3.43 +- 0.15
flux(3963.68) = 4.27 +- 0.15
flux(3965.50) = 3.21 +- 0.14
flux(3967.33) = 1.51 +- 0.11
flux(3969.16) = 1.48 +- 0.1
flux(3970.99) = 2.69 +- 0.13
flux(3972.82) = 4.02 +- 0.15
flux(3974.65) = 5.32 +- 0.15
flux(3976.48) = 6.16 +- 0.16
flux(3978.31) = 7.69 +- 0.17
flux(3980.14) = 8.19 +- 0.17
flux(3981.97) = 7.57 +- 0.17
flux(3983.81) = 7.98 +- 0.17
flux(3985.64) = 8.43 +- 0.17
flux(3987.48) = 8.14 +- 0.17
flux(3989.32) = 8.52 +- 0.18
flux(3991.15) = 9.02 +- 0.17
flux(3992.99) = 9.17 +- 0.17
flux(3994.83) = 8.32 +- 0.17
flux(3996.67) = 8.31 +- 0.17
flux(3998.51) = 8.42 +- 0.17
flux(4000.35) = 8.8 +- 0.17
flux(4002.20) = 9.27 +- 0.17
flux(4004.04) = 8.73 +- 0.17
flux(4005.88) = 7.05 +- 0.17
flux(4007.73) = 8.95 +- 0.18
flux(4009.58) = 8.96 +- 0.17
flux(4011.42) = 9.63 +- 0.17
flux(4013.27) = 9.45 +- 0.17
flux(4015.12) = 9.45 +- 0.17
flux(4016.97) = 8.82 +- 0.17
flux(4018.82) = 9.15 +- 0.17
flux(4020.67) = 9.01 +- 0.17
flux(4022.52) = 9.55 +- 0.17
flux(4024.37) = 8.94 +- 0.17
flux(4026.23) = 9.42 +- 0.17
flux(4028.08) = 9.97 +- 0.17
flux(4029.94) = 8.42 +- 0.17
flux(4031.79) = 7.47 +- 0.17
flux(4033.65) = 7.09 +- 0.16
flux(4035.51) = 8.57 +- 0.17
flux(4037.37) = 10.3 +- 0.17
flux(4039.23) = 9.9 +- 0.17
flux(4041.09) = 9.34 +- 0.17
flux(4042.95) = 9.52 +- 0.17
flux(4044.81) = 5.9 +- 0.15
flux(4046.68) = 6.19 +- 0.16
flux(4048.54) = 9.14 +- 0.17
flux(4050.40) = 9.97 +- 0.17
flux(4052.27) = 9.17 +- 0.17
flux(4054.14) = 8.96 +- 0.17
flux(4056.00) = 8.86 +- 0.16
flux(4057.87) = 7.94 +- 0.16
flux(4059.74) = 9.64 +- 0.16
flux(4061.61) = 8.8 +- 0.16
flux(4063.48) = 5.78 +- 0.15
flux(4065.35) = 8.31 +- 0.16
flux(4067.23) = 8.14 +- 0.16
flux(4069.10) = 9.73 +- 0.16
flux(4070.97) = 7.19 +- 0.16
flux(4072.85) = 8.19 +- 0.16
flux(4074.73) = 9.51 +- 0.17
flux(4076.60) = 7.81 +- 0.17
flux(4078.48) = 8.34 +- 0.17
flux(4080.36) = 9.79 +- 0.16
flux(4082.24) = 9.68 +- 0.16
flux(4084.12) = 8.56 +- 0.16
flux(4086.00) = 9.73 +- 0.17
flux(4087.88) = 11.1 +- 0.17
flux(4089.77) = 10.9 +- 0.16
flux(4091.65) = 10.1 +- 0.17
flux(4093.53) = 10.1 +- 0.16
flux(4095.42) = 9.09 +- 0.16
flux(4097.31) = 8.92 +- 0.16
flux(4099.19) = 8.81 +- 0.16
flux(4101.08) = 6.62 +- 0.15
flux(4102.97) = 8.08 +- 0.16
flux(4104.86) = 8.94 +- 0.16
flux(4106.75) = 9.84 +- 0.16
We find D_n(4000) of 1.9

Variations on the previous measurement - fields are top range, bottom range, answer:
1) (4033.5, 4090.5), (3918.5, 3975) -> 2.13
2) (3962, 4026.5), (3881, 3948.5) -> 1.51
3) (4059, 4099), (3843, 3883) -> 1.92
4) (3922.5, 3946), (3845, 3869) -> 0.69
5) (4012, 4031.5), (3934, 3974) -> 2.09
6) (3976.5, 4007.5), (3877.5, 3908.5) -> 1.57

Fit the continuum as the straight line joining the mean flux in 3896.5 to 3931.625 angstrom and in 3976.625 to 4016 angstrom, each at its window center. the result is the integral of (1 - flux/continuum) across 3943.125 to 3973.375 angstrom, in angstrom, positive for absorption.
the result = 9.4 angstrom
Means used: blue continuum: 5.7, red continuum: 8.53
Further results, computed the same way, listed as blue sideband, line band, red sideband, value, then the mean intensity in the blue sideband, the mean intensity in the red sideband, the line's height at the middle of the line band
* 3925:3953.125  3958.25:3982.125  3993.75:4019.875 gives 6.1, 4.14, 8.81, 6.29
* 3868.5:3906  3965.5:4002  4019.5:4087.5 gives 3.0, 5.42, 8.71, 7.33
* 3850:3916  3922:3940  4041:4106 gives 8.9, 5.58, 8.76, 6.38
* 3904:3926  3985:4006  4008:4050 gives -1.3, 6.23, 8.84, 8.07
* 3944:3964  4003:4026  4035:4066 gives -4.1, 6.01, 8.61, 7.64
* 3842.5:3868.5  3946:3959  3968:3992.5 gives -0.7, 5.43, 6.55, 6.3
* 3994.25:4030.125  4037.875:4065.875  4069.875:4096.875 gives 1.9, 8.95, 9.29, 9.14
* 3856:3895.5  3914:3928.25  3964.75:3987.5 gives -1.0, 5.11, 5.49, 5.28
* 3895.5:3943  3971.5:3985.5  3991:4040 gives 1.4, 5.04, 8.89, 7.41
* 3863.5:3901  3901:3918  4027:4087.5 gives -1.5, 5.48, 8.65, 5.98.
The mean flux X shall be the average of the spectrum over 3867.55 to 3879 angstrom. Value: 5.07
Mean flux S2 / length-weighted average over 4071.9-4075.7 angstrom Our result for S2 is 8.83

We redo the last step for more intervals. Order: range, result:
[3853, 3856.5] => 5.36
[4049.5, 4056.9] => 9.24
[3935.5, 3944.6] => 3.71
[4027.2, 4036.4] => 8.29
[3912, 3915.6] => 7.4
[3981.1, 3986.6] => 7.99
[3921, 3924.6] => 5.19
